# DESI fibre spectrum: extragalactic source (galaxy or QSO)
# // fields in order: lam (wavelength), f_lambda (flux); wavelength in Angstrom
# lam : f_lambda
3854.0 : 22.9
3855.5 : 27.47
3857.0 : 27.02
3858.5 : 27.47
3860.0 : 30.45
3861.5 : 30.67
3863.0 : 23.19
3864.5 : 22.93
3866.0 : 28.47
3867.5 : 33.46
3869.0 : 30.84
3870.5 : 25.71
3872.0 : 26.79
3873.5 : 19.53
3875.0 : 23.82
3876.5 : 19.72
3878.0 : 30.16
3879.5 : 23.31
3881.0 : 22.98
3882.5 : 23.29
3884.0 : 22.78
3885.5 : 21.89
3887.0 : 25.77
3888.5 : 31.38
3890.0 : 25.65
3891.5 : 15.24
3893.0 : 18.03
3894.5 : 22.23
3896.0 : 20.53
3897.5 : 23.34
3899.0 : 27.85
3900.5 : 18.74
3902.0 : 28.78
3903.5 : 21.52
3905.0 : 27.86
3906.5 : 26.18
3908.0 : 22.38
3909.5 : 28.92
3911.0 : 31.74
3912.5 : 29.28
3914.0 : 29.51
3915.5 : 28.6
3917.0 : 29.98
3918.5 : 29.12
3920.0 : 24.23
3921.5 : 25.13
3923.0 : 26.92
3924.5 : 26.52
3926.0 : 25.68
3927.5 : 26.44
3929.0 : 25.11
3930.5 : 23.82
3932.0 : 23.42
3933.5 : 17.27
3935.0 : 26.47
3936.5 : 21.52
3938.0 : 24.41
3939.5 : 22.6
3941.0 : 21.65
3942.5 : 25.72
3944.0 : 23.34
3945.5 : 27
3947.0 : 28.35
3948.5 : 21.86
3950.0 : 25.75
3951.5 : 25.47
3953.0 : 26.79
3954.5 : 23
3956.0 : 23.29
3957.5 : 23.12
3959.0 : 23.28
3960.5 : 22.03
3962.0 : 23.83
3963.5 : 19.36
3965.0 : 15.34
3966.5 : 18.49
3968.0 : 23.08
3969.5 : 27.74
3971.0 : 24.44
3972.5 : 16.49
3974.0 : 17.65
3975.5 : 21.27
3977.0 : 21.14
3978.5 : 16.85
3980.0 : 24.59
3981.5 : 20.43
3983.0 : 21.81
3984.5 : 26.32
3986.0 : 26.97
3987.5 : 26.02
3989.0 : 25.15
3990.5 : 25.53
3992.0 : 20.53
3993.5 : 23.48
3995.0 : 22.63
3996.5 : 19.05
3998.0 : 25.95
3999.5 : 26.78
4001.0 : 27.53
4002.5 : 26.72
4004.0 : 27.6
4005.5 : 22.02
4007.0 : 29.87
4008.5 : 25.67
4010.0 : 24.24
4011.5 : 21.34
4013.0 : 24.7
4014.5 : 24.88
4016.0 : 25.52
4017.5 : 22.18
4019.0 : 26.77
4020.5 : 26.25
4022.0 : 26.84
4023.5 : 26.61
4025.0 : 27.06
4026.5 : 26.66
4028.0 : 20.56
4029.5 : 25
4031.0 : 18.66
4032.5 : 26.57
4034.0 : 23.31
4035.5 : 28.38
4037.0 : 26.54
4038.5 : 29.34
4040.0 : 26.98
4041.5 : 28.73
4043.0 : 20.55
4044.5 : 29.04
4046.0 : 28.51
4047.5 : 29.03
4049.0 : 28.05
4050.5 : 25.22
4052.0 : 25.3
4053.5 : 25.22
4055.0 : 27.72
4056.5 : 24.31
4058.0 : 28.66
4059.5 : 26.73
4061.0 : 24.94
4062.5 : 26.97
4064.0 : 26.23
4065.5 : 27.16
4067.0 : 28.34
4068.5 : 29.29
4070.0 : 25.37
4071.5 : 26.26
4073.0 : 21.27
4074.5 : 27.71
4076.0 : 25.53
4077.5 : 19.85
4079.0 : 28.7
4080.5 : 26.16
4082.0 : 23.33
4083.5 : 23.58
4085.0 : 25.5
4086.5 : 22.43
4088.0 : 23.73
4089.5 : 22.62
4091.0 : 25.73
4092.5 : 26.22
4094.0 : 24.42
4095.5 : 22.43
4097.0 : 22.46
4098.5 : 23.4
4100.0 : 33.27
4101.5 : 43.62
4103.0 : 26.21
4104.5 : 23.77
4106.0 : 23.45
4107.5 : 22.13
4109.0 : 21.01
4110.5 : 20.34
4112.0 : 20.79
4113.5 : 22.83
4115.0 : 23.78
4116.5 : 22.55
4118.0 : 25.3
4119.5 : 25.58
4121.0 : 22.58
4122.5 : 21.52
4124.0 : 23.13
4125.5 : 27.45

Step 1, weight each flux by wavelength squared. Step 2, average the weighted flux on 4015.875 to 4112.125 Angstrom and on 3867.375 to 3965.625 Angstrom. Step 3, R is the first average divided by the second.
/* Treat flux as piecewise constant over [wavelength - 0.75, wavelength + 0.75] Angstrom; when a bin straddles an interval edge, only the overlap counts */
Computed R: 1.12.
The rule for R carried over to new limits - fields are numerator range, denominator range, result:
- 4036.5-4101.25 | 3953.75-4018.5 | 1.17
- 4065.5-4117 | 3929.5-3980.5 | 1.18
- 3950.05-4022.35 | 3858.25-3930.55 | 0.96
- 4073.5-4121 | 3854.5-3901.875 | 1.11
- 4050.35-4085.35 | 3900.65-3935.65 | 1.06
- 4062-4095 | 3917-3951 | 1.10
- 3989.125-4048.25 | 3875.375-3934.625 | 1.08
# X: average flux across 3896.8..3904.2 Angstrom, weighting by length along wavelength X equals 24.1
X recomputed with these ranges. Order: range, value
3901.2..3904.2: 25.1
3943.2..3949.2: 25.2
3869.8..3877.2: 23.1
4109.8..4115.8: 22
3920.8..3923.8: 26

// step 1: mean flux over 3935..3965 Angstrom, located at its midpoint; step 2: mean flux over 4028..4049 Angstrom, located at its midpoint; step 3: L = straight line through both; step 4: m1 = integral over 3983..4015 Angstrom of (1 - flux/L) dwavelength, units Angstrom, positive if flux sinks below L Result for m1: 0.2 Angstrom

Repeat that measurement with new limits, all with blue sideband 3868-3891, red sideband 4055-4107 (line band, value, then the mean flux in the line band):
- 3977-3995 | 1.5 Angstrom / 23.3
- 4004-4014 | 0.3 Angstrom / 24.9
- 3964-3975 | 2.1 Angstrom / 20.5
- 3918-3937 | 0.3 Angstrom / 24.7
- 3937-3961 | 1.0 Angstrom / 24.2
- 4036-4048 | -0.8 Angstrom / 27.3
